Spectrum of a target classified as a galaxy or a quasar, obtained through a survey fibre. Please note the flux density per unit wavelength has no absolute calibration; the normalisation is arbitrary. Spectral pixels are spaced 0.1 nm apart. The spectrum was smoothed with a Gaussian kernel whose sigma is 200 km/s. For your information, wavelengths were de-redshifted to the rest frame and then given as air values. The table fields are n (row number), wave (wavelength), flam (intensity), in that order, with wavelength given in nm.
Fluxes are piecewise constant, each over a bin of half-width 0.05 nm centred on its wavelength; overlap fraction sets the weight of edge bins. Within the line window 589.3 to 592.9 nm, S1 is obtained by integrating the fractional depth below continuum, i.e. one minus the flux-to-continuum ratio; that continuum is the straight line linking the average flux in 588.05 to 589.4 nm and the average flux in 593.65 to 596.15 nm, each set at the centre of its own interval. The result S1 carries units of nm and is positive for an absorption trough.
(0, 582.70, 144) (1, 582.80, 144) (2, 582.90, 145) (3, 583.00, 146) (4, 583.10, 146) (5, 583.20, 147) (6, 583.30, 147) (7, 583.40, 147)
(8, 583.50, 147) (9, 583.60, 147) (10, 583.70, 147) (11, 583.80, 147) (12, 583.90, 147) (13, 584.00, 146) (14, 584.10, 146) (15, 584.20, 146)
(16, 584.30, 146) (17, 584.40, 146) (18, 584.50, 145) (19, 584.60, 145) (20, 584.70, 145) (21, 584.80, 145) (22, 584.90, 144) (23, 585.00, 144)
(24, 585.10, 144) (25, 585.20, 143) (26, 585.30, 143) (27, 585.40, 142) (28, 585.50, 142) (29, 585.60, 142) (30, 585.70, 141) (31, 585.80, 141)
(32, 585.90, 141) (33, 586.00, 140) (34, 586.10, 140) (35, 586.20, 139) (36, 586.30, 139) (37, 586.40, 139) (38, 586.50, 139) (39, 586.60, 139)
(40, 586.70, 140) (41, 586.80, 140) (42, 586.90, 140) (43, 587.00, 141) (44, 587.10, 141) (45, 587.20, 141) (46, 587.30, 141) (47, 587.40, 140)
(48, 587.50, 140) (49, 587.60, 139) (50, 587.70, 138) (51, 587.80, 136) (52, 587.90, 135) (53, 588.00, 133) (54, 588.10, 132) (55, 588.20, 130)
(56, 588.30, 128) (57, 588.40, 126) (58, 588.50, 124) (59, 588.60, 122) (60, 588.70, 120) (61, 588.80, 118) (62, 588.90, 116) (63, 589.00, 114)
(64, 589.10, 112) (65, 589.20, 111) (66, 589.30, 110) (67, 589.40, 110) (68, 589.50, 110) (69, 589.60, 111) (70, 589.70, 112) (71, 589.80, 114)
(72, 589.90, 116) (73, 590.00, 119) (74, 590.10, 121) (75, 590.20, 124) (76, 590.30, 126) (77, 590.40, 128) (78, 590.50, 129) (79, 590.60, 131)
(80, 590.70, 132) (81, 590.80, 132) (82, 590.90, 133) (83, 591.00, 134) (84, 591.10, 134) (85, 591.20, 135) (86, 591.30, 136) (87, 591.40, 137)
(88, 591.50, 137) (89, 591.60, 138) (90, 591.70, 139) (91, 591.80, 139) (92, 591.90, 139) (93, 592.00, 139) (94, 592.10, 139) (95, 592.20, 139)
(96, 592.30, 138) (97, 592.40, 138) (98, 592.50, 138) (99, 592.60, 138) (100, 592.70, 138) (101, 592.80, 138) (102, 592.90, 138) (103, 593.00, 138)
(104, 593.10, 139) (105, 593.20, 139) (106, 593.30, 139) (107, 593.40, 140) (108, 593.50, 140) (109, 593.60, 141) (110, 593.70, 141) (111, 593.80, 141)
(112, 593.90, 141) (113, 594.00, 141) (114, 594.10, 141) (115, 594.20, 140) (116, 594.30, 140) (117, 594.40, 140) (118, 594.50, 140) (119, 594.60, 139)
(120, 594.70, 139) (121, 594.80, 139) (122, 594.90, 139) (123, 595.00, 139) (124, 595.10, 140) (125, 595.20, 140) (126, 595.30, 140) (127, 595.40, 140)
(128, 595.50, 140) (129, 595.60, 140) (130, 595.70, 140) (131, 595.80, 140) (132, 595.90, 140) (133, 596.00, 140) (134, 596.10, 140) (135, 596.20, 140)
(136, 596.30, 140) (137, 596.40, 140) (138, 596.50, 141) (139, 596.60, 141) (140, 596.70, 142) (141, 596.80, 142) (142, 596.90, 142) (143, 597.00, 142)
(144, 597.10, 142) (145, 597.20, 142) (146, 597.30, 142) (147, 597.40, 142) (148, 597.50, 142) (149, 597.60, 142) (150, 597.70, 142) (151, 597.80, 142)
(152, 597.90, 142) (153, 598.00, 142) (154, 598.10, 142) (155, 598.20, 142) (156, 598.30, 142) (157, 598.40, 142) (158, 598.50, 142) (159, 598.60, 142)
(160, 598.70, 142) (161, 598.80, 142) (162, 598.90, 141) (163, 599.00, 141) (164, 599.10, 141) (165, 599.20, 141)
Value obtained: -0.067 nm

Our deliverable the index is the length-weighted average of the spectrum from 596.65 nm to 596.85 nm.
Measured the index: 142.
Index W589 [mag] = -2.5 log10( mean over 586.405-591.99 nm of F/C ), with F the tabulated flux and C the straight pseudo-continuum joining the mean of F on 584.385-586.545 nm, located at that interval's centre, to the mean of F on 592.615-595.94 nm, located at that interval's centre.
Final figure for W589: 0.10 mag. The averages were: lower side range 142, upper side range 140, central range 129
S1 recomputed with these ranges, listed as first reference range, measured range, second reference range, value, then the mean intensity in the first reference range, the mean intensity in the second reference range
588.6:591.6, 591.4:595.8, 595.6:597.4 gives -0.217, 123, 141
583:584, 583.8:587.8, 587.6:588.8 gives -0.111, 147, 129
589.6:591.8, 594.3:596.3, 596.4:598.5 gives -0.030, 129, 142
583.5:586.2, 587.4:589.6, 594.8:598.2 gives 0.292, 144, 141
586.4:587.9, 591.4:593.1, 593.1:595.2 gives 0.018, 139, 140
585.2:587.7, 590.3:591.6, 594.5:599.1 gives 0.070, 140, 141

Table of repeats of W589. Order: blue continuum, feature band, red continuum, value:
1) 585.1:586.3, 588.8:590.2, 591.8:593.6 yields 0.222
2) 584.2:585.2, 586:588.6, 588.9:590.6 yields -0.049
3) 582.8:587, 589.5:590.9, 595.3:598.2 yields 0.163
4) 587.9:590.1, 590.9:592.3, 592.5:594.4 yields -0.050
